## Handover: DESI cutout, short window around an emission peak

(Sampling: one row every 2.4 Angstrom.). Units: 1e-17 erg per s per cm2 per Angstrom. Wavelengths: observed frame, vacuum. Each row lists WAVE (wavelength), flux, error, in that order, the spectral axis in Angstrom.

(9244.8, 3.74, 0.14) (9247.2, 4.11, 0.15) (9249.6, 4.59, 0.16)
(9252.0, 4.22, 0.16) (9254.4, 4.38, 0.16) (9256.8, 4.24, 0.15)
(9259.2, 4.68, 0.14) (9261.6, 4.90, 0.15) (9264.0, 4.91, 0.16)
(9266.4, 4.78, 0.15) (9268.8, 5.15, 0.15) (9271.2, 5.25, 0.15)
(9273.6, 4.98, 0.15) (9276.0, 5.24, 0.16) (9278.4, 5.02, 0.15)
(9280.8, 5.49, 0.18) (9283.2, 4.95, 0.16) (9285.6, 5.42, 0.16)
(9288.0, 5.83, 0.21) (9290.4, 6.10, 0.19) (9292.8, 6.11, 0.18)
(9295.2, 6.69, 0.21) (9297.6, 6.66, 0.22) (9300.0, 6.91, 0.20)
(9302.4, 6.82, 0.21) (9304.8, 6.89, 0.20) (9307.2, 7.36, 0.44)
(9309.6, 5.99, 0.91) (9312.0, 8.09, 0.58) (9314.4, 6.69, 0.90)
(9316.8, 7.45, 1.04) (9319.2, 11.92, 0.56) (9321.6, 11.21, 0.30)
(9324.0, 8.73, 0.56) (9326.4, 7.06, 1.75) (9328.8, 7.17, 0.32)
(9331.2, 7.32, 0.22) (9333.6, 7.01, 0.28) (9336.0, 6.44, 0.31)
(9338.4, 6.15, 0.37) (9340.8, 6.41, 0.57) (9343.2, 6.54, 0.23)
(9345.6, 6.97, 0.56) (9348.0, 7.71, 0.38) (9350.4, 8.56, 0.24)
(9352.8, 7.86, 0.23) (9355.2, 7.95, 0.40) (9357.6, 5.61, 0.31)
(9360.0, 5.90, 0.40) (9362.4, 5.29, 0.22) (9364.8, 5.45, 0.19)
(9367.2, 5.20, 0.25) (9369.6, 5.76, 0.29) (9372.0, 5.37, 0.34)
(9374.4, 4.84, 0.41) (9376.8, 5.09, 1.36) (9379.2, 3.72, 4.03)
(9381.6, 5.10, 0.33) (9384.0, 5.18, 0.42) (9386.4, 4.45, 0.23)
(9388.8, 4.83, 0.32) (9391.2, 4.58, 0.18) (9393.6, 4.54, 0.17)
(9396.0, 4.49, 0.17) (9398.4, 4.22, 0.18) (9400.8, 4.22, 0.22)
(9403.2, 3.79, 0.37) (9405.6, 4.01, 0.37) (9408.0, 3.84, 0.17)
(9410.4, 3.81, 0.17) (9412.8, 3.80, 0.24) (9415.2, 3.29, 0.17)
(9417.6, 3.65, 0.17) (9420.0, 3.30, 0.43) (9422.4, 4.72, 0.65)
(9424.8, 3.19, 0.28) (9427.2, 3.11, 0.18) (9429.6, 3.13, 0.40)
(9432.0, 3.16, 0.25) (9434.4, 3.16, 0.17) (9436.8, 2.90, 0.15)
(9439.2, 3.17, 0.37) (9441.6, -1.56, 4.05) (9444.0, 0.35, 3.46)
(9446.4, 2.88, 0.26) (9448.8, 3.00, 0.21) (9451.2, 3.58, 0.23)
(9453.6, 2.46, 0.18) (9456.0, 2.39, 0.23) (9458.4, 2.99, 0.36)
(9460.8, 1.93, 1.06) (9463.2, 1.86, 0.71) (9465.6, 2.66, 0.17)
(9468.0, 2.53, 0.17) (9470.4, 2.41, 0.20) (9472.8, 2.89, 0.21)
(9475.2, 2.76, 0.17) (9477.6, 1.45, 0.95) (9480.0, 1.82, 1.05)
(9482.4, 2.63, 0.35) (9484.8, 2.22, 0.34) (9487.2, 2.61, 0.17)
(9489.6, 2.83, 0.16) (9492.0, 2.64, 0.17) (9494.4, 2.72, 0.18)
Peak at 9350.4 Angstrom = [N II]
